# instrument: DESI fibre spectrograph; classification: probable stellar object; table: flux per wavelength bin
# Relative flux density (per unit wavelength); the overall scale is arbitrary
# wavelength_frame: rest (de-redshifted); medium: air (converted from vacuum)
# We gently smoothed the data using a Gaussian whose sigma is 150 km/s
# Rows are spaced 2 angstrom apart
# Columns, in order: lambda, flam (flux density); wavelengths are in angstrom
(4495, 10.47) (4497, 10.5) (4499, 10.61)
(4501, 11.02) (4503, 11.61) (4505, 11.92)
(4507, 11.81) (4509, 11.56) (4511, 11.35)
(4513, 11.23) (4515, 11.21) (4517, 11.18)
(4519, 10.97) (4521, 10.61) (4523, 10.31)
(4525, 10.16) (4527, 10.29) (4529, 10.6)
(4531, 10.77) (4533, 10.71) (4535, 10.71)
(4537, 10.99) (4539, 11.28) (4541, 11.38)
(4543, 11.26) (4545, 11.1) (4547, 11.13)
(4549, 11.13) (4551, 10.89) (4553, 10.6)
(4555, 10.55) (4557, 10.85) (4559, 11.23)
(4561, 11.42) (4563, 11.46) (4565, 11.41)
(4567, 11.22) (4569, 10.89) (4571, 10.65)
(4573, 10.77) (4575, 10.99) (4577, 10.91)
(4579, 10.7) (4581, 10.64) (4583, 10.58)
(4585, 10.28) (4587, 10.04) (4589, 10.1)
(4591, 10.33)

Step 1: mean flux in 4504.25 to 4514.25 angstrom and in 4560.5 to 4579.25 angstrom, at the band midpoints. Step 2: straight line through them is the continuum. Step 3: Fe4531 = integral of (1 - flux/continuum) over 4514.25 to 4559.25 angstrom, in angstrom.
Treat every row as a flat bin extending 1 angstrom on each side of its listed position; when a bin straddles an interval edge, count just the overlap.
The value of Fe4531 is 1.8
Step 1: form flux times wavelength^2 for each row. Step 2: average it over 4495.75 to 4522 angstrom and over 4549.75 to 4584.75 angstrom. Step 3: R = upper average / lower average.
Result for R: 1.0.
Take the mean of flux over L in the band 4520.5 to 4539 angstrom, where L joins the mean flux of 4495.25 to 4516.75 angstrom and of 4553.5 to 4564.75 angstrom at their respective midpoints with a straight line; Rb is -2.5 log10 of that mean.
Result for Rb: 0.06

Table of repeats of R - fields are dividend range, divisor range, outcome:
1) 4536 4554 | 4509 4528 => 1.03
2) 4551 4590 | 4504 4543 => 1.00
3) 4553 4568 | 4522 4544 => 1.05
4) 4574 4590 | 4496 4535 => 0.99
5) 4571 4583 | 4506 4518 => 0.97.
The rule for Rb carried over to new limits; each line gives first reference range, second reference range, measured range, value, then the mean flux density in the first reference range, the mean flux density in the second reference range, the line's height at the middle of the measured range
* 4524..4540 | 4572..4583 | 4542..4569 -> -0.035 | 10.7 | 10.8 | 10.7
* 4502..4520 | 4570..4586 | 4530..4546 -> 0.010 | 11.4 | 10.7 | 11.1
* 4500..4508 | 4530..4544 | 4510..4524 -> 0.037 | 11.6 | 11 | 11.4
